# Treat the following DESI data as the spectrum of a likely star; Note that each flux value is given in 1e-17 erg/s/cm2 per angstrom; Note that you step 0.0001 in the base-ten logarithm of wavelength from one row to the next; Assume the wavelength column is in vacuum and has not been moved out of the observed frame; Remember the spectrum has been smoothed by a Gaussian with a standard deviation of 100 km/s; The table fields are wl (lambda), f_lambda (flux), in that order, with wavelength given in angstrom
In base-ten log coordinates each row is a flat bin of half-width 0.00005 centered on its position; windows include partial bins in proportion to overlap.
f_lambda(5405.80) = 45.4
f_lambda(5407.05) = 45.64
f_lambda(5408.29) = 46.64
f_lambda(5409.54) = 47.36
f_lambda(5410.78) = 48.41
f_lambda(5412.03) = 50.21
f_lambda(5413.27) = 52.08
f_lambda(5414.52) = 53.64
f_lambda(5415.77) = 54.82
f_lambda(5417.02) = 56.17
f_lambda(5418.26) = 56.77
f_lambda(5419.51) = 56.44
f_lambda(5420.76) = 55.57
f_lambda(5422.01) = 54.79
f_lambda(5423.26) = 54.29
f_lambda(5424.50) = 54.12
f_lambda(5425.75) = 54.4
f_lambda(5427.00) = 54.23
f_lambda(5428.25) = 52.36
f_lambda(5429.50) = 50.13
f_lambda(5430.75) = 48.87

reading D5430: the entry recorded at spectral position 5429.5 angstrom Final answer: 50.13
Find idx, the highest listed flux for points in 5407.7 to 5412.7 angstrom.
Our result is 50.21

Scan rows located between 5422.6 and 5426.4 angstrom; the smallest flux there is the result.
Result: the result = 54.12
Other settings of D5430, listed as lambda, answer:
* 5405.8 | 45.4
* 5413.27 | 52.08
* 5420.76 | 55.57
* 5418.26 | 56.77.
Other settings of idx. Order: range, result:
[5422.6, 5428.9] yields 54.4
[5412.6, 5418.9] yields 56.77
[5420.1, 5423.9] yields 55.57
